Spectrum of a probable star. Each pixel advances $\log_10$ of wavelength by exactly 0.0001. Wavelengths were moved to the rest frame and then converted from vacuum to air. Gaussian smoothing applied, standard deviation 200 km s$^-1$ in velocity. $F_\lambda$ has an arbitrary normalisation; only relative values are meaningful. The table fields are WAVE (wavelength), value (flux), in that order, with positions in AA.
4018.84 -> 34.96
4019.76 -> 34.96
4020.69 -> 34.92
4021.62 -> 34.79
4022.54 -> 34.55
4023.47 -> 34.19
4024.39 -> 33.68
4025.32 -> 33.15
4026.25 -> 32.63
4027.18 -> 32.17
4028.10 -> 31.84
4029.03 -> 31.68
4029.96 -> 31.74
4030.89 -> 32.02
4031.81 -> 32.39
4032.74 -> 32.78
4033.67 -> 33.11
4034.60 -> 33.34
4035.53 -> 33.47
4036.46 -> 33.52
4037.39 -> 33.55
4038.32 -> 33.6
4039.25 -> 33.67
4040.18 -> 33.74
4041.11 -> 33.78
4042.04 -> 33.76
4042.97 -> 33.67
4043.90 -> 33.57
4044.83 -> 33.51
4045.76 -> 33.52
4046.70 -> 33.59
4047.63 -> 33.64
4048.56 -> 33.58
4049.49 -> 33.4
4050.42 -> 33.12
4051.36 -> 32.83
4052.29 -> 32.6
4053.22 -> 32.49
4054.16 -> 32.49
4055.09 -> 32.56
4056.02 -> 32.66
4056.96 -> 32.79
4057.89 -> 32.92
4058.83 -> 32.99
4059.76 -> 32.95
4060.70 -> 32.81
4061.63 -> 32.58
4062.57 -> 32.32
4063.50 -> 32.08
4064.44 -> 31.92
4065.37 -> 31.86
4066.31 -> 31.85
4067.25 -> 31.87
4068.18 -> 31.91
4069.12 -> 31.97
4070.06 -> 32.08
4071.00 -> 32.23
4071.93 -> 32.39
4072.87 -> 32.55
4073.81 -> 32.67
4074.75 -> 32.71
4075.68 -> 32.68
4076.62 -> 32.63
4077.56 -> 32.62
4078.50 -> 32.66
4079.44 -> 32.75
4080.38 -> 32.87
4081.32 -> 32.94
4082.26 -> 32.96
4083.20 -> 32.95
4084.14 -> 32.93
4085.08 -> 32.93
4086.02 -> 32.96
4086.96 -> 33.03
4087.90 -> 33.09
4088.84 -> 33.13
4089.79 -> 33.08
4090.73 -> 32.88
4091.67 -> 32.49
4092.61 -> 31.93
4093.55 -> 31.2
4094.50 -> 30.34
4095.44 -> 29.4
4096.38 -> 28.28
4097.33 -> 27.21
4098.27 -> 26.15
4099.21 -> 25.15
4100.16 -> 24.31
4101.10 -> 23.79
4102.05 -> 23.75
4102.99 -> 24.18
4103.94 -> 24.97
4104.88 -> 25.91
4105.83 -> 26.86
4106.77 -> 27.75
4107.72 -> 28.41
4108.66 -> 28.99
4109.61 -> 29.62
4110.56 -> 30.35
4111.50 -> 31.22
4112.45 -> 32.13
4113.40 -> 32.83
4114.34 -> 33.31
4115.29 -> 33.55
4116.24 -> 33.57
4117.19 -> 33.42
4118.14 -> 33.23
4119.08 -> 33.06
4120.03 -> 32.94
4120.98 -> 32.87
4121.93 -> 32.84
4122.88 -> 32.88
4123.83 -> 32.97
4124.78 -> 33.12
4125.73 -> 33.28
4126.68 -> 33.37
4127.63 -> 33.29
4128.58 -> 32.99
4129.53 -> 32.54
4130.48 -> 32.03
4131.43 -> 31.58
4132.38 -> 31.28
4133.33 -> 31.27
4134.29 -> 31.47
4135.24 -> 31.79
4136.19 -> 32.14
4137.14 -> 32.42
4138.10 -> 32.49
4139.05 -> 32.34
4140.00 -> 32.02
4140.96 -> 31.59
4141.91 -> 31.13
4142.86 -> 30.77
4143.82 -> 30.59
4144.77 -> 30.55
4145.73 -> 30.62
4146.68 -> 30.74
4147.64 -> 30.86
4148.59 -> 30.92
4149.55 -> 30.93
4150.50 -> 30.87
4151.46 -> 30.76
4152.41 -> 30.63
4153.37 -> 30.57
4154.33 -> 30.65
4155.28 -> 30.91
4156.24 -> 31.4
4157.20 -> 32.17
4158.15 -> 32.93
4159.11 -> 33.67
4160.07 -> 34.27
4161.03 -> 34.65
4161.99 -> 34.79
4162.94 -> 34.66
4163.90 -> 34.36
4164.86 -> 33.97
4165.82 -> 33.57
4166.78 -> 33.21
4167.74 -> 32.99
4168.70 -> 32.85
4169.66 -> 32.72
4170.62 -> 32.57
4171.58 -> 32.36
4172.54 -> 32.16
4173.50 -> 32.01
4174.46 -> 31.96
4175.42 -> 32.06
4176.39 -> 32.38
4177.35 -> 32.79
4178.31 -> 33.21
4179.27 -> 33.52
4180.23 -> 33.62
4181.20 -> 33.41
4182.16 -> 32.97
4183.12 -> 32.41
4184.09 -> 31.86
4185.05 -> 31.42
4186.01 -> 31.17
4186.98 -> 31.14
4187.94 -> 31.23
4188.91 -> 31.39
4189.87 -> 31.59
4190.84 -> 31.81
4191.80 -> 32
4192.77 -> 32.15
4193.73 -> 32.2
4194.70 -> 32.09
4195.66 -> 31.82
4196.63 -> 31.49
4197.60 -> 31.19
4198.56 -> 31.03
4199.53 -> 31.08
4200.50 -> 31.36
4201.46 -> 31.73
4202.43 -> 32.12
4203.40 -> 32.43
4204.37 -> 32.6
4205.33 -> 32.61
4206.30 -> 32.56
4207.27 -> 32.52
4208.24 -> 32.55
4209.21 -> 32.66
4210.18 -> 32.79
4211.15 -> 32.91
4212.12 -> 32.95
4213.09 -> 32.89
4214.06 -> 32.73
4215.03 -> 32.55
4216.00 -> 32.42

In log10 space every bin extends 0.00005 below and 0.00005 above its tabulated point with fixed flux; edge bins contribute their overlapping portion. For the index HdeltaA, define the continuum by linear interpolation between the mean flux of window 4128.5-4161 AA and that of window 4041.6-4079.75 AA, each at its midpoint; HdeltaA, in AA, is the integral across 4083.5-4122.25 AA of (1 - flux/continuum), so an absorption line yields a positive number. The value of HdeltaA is 2.3 AA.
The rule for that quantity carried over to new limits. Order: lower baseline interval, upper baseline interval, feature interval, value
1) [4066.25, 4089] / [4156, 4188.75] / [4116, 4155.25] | 1.0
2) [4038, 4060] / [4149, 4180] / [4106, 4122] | 0.6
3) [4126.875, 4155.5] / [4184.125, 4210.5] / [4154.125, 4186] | -1.2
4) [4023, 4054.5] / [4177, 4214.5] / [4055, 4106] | 2.8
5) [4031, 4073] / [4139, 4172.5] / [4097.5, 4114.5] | 2.5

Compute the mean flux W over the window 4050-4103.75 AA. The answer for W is 31.4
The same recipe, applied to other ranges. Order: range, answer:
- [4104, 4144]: 31.7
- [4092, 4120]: 29.2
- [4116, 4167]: 32.3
